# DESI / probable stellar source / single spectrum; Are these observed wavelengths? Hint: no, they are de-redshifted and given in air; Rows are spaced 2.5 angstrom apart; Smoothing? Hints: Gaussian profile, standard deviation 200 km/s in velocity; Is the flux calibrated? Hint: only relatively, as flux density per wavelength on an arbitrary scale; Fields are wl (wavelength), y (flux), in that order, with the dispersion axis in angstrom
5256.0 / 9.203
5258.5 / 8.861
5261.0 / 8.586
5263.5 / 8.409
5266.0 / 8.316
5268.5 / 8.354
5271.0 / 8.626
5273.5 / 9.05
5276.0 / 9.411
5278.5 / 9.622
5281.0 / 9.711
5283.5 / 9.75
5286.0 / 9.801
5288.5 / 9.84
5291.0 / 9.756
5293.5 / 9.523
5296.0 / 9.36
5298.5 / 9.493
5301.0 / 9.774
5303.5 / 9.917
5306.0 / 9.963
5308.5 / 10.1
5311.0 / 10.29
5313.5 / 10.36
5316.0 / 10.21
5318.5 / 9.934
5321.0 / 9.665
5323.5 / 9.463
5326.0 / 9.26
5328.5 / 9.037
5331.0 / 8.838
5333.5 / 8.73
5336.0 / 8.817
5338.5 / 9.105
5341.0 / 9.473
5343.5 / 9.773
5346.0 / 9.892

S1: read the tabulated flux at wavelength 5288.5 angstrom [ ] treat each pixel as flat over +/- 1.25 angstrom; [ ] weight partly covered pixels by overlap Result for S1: 9.84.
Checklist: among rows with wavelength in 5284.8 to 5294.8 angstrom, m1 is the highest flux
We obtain 9.84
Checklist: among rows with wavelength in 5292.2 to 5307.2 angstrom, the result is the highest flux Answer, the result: 9.963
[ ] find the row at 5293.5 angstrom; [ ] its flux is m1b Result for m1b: 9.523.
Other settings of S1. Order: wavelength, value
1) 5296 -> 9.36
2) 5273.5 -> 9.05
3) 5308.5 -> 10.1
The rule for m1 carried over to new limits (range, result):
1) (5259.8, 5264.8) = 8.586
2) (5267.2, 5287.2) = 9.801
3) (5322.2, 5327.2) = 9.463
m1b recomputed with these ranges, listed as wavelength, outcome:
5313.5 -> 10.36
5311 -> 10.29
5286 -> 9.801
